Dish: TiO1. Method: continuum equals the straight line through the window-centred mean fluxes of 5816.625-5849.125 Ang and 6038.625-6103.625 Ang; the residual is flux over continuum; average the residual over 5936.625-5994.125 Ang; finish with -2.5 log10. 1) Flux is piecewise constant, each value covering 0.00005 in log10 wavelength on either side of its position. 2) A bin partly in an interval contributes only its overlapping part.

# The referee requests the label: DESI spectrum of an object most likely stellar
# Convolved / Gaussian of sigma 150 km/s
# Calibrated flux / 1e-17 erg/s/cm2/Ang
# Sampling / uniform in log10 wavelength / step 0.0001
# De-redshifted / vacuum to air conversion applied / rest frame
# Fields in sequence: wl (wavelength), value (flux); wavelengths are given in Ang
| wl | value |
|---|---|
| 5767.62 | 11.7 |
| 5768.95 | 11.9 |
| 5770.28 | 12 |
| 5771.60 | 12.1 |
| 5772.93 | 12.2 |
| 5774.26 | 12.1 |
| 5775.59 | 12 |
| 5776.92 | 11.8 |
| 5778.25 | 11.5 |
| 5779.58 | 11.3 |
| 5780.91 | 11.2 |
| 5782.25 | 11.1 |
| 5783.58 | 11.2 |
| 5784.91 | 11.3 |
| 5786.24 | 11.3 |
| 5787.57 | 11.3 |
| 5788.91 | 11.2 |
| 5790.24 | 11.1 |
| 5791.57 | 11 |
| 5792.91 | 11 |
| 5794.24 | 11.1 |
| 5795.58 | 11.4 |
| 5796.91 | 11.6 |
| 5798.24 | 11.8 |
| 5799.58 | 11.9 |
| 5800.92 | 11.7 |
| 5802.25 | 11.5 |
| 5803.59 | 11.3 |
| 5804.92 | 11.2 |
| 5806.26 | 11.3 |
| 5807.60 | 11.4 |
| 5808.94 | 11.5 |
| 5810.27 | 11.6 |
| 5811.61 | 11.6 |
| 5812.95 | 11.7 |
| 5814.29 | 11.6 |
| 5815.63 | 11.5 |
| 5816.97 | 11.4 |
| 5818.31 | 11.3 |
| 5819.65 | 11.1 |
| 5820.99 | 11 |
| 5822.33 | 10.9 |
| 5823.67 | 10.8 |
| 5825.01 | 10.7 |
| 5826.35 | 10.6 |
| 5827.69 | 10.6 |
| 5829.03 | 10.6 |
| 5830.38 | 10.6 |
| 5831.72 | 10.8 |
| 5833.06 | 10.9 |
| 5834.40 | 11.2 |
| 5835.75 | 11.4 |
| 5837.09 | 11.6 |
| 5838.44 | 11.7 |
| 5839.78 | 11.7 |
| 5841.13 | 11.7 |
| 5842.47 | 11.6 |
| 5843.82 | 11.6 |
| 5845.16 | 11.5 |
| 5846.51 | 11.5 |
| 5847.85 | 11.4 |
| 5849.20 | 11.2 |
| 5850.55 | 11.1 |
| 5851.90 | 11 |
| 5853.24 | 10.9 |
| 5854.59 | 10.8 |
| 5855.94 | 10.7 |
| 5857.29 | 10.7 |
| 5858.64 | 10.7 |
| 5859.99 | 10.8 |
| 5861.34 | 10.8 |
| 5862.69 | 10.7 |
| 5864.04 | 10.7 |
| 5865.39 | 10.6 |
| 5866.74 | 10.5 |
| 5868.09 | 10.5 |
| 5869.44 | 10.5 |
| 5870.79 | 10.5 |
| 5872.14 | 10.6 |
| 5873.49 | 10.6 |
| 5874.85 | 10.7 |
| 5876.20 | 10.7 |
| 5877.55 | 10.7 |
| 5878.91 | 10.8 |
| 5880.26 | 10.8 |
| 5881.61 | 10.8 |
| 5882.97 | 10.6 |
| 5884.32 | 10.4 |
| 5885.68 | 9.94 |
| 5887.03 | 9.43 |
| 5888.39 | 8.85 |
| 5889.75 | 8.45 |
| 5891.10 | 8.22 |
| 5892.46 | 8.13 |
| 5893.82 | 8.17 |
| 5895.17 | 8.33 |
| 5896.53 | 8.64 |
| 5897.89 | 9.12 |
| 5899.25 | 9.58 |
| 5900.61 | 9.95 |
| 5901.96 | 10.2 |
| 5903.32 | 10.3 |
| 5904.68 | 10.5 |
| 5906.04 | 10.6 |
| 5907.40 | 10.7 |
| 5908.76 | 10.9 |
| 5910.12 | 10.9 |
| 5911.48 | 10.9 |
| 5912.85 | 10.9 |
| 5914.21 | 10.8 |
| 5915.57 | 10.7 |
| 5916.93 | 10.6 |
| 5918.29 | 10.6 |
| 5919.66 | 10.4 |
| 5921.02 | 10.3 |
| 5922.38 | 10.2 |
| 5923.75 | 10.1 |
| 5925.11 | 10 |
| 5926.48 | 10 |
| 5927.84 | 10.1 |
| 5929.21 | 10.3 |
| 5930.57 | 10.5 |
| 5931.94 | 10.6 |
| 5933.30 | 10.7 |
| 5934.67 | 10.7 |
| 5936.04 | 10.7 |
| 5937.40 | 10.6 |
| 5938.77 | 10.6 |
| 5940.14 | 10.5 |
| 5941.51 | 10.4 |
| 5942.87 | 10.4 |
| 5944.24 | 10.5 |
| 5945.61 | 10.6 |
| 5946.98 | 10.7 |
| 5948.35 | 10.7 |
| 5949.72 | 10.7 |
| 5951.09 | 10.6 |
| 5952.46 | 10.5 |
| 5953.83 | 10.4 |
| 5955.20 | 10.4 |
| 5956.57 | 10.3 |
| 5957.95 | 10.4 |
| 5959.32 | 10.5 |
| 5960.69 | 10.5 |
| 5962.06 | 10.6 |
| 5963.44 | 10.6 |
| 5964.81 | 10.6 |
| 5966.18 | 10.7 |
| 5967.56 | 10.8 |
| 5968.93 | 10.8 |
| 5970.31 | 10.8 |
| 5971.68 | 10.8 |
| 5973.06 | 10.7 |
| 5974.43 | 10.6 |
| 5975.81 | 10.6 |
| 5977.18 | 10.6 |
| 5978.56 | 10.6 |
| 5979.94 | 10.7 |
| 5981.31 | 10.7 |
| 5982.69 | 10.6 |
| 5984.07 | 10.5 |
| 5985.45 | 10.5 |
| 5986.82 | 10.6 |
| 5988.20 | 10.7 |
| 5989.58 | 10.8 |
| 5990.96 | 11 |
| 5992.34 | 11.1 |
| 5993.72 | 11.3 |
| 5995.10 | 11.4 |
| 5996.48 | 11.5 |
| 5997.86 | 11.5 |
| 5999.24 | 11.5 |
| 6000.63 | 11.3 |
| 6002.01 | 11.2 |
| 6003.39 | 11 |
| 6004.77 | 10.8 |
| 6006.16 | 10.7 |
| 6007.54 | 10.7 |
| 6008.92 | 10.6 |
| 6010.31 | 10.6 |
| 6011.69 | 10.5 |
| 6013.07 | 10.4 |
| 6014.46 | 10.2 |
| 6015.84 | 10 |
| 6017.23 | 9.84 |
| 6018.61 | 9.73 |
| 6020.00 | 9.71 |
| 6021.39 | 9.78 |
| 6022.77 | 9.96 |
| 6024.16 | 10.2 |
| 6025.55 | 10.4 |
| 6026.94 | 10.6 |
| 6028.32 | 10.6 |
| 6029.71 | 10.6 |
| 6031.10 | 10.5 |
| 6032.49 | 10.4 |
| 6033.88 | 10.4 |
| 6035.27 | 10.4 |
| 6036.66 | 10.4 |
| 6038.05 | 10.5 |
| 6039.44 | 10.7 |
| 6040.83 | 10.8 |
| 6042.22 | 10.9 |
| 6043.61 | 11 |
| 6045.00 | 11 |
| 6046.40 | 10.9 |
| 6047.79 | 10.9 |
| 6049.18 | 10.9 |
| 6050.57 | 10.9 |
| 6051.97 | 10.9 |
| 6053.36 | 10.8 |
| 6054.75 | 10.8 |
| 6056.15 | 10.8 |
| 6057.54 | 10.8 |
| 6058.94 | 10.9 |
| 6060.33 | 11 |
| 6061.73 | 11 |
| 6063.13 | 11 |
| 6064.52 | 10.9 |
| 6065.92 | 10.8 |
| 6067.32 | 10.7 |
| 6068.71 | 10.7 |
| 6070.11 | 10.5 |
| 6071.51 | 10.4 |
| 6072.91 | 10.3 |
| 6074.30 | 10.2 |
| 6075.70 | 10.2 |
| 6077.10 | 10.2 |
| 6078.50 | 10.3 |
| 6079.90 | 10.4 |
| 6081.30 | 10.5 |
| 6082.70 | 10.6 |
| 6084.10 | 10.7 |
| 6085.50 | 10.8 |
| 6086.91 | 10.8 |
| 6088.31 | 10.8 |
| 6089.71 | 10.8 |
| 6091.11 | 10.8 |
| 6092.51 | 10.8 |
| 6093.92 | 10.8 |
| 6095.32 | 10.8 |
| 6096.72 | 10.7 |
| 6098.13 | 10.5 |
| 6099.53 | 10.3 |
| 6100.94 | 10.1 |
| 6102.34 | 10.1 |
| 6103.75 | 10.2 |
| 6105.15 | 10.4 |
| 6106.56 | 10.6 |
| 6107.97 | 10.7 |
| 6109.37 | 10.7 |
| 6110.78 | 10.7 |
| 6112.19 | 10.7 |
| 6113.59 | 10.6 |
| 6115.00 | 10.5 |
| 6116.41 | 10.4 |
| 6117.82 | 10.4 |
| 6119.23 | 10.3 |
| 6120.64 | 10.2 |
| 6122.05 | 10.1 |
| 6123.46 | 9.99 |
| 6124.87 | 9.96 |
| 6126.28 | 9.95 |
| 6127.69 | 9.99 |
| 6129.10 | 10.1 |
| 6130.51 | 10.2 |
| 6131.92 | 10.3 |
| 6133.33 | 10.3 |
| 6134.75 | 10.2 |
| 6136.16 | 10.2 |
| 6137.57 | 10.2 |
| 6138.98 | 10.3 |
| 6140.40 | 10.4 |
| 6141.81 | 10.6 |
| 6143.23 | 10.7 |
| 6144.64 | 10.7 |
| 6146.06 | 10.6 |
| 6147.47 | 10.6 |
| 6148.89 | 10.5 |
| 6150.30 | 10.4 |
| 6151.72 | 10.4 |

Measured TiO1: 0.03 mag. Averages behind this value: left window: 11.2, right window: 10.7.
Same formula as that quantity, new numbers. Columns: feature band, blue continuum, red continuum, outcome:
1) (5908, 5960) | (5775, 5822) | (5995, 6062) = 0.045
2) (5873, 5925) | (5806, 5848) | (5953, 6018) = 0.098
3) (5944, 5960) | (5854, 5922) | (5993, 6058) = -0.010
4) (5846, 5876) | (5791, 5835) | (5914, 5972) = 0.017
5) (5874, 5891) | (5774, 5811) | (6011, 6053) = 0.097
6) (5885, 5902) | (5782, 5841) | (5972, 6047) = 0.223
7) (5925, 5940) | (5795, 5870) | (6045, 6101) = 0.052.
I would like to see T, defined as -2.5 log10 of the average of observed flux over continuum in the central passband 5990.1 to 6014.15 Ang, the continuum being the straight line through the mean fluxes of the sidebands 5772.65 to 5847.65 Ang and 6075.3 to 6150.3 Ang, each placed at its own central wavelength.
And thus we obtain -0.02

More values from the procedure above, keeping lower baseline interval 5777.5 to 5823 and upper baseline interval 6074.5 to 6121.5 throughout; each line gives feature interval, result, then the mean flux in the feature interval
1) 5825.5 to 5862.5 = 0.01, 11.1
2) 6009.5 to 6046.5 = 0.03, 10.4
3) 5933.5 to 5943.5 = 0.04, 10.6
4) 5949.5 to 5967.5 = 0.04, 10.5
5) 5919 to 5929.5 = 0.09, 10.2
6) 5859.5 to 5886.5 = 0.05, 10.6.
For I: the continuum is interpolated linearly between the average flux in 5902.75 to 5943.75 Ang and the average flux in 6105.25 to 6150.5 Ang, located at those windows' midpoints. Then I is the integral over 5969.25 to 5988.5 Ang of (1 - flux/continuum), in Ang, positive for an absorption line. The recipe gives -0.3 Ang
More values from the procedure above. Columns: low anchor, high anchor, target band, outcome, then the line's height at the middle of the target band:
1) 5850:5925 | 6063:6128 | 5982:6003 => -1.3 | 10.4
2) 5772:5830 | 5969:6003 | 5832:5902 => 4.5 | 11.2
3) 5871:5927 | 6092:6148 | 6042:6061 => -1.1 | 10.3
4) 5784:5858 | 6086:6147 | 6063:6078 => 0.1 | 10.6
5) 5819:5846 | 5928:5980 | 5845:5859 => 0.0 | 11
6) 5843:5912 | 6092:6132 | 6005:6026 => 0.3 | 10.4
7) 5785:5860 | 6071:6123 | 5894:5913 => 1.7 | 11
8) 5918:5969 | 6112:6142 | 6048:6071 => -1.1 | 10.3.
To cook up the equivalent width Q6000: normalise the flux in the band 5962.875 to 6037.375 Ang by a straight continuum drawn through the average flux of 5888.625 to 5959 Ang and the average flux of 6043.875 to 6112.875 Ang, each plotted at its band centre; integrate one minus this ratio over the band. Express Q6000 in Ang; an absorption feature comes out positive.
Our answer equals -1.5 Ang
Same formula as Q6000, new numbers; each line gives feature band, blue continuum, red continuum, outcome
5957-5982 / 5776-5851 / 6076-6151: 0.5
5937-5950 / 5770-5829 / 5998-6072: 0.4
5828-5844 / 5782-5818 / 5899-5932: -0.2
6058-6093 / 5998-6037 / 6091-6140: -0.8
